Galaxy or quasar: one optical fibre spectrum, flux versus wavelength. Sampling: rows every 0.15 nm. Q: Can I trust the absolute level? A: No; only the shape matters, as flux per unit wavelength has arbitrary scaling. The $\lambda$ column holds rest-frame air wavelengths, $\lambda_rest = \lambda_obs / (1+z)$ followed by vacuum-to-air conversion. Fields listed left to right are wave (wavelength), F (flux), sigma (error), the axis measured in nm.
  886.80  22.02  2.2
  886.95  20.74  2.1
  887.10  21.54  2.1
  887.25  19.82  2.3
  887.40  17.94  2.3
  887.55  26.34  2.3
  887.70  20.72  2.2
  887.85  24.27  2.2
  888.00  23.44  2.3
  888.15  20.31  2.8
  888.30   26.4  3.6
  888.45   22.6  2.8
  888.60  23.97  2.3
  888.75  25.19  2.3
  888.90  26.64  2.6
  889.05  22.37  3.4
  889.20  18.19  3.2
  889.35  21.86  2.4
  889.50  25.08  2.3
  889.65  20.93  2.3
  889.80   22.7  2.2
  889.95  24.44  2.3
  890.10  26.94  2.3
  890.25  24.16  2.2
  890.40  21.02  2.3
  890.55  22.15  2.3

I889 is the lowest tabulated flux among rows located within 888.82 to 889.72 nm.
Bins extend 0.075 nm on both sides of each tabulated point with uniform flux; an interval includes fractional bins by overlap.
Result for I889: 18.19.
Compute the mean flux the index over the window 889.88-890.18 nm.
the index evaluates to 25.7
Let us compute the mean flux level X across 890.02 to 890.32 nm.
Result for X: 25.6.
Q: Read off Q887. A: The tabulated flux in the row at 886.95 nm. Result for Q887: 20.74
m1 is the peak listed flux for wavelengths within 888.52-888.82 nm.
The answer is 25.19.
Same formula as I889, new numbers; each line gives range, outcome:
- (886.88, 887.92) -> 17.94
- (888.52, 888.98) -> 23.97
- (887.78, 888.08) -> 23.44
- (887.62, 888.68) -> 20.31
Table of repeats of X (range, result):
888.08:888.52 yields 23.1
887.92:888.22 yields 21.9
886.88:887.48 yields 20.1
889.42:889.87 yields 22.9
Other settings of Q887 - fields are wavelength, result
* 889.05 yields 22.37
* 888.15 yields 20.31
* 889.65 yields 20.93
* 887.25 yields 19.82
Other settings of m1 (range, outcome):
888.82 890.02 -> 26.64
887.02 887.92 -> 26.34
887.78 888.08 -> 24.27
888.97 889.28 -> 22.37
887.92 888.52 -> 26.4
